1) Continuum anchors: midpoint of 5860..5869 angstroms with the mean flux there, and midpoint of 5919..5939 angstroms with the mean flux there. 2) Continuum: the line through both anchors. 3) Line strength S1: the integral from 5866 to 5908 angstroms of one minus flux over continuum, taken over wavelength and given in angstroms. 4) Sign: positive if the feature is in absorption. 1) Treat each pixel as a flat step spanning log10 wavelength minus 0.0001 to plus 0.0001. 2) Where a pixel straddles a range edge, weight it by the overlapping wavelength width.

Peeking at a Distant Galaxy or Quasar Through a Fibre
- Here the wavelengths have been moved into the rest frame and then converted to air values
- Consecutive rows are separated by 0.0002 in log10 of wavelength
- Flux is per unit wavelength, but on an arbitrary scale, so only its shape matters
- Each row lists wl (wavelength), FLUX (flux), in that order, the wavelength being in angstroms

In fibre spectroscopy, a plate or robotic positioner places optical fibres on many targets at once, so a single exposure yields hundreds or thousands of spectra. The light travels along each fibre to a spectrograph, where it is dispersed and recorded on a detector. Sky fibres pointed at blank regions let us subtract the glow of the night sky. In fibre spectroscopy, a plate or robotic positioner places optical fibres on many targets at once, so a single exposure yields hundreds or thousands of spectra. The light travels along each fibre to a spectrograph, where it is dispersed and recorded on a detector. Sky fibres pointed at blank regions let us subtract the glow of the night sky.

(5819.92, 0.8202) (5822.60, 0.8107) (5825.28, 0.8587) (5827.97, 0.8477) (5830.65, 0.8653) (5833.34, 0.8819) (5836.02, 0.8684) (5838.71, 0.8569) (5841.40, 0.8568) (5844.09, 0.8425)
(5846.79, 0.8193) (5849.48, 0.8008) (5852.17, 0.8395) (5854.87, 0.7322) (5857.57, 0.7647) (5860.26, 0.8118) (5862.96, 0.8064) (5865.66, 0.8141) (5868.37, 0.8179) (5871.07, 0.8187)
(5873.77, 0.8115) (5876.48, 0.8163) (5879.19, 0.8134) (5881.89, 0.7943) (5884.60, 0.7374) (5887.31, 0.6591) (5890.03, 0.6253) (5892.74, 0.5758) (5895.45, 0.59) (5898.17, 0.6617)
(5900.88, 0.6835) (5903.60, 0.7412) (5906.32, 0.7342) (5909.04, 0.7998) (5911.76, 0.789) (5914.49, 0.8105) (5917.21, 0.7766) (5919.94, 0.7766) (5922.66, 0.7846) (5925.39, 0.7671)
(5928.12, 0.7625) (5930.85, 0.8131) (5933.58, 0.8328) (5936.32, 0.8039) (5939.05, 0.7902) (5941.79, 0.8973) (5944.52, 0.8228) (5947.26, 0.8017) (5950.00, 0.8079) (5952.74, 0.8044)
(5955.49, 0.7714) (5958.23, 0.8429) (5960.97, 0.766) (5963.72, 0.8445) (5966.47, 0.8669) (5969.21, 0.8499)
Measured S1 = 4.0 angstroms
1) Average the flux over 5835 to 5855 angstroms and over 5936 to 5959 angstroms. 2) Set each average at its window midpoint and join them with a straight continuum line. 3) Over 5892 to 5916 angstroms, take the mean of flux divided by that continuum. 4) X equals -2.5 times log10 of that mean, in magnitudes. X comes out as 0.15 mag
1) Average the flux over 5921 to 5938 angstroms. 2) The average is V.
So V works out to 0.794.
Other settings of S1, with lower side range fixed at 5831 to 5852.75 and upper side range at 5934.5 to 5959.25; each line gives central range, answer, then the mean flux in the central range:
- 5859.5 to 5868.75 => 0.31 angstroms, 0.811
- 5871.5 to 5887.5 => 1.01 angstroms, 0.783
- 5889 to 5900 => 2.85 angstroms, 0.616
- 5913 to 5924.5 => 0.53 angstroms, 0.786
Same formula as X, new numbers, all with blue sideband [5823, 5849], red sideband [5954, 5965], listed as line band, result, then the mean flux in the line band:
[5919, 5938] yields 0.03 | 0.792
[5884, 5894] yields 0.28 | 0.643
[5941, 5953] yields -0.02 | 0.826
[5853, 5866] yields 0.08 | 0.786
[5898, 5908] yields 0.16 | 0.714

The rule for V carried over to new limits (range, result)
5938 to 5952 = 0.824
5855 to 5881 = 0.805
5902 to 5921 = 0.774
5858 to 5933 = 0.756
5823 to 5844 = 0.859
